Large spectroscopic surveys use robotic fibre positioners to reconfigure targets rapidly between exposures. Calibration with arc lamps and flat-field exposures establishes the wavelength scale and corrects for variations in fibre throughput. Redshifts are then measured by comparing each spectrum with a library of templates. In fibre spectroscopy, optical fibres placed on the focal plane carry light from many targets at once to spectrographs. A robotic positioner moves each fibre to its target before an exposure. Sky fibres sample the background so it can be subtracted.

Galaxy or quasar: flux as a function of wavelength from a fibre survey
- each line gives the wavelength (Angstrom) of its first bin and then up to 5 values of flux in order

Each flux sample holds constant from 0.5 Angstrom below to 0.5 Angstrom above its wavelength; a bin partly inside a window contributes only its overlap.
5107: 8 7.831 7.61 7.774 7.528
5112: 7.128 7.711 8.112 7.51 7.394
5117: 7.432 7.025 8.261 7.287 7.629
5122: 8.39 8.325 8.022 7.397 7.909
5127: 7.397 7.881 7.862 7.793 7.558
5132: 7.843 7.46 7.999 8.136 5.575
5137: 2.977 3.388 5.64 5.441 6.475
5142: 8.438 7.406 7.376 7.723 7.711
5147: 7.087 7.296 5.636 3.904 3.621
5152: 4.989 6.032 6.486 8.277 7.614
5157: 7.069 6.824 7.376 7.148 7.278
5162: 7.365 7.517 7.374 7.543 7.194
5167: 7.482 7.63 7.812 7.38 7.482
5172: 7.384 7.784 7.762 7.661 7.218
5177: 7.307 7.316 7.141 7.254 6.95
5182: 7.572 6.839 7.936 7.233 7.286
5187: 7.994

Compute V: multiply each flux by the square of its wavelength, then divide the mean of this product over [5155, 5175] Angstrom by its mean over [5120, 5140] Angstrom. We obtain 1.1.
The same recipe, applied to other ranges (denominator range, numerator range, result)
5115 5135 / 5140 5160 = 0.87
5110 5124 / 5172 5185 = 0.98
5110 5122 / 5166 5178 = 1.01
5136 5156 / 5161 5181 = 1.23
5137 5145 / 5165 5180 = 1.22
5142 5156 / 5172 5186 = 1.14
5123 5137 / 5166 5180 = 1.02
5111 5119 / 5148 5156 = 0.78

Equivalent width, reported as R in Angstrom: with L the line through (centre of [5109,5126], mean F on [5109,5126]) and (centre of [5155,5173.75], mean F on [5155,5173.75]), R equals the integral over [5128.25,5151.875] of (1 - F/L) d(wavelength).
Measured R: 3.2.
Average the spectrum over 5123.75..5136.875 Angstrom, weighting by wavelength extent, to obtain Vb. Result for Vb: 7.46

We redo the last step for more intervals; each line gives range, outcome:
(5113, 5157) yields 6.98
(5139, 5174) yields 6.97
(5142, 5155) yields 6.43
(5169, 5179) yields 7.48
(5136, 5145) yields 5.98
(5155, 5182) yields 7.4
